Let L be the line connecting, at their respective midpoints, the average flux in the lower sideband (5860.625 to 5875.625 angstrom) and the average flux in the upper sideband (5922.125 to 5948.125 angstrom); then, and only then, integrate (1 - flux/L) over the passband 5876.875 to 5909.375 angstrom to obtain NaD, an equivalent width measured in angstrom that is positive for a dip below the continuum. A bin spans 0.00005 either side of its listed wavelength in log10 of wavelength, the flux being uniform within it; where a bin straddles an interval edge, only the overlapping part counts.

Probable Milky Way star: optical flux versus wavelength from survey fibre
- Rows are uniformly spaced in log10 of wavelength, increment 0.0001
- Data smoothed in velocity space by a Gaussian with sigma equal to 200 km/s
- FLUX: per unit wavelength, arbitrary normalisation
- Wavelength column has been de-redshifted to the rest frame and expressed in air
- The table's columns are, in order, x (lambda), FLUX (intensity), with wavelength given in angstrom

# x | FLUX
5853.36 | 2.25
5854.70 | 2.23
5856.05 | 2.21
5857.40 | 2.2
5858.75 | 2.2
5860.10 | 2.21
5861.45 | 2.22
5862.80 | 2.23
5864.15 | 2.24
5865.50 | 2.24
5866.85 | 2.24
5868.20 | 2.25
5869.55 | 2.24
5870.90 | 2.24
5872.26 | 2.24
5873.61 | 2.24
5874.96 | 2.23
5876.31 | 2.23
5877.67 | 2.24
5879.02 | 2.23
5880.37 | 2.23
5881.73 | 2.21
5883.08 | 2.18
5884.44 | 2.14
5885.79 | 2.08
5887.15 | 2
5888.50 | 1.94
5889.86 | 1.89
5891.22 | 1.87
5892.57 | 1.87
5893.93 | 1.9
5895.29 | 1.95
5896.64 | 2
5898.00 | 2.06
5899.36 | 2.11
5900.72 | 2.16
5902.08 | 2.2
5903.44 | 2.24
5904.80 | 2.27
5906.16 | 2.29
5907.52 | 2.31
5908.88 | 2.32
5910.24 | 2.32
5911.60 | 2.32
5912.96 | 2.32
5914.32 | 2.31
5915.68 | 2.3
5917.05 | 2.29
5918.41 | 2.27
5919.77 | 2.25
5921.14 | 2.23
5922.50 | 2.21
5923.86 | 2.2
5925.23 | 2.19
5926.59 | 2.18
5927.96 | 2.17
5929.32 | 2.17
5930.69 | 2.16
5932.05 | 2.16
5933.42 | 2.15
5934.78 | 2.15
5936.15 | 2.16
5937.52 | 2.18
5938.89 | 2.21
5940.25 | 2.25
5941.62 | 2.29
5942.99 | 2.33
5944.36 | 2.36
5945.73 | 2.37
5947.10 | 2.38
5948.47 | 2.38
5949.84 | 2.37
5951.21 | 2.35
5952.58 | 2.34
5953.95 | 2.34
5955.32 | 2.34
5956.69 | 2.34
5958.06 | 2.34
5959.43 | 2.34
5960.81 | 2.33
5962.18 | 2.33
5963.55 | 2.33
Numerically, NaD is 1.8 angstrom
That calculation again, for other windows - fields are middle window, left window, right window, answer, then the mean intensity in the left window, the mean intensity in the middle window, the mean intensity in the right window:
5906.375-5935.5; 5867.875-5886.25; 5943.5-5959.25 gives 0.7 angstrom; 2.21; 2.24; 2.36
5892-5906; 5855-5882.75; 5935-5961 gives 1.1 angstrom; 2.23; 2.08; 2.31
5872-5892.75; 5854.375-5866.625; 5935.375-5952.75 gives 1.1 angstrom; 2.22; 2.12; 2.3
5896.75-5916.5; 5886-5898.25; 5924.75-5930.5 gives -2.0 angstrom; 1.94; 2.24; 2.18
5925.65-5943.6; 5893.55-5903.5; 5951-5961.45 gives 0.3 angstrom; 2.07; 2.2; 2.34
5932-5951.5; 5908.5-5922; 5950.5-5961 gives 0.4 angstrom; 2.29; 2.27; 2.34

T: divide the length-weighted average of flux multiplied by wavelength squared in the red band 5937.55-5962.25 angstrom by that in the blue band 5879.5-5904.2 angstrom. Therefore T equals 1.15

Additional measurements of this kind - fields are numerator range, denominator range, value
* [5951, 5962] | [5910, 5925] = 1.04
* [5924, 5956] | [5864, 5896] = 1.08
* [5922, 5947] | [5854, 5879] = 1.02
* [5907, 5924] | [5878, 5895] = 1.13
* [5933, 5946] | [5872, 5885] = 1.03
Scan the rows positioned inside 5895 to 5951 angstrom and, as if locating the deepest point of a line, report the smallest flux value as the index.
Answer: 1.95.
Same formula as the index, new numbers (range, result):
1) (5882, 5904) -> 1.87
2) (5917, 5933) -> 2.16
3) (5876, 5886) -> 2.08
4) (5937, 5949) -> 2.18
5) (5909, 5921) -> 2.25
